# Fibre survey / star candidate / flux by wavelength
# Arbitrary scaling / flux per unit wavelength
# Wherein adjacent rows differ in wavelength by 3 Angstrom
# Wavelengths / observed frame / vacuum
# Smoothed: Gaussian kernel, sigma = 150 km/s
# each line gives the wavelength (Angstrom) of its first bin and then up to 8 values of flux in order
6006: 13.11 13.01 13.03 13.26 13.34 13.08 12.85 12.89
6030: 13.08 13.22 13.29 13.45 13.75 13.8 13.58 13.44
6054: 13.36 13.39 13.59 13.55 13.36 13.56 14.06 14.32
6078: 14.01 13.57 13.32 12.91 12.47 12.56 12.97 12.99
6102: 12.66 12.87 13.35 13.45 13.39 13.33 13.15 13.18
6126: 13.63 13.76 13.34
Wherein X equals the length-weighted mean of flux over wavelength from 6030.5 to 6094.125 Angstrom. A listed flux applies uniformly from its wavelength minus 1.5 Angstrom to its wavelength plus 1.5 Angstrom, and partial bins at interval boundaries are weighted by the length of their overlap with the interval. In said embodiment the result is 13.5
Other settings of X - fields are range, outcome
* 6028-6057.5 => 13.4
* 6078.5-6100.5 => 13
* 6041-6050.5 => 13.7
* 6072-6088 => 13.7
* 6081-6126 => 13.1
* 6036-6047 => 13.6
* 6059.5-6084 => 13.7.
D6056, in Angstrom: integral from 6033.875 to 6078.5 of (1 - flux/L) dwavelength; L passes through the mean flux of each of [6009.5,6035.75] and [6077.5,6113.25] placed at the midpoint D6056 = -1.81 Angstrom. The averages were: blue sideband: 13.1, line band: 13.6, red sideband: 13.1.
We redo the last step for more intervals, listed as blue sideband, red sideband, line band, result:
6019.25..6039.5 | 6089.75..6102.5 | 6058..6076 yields -1.1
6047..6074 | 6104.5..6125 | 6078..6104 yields 0.8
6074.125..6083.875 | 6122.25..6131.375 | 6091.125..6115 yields 1.2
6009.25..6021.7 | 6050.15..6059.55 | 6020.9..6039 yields 0.2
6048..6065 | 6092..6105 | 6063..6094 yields -0.7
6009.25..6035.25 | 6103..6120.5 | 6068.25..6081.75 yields -0.8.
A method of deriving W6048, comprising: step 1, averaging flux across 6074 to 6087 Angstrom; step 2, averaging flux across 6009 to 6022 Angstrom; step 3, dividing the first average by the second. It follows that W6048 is 1.0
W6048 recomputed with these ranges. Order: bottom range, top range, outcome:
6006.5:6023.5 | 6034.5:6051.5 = 1.03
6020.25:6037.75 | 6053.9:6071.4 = 1.03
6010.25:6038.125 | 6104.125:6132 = 1.02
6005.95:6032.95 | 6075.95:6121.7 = 1.01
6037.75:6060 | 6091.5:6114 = 0.96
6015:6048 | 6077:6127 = 0.99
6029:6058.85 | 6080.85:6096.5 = 0.96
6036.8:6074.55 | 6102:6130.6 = 0.98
